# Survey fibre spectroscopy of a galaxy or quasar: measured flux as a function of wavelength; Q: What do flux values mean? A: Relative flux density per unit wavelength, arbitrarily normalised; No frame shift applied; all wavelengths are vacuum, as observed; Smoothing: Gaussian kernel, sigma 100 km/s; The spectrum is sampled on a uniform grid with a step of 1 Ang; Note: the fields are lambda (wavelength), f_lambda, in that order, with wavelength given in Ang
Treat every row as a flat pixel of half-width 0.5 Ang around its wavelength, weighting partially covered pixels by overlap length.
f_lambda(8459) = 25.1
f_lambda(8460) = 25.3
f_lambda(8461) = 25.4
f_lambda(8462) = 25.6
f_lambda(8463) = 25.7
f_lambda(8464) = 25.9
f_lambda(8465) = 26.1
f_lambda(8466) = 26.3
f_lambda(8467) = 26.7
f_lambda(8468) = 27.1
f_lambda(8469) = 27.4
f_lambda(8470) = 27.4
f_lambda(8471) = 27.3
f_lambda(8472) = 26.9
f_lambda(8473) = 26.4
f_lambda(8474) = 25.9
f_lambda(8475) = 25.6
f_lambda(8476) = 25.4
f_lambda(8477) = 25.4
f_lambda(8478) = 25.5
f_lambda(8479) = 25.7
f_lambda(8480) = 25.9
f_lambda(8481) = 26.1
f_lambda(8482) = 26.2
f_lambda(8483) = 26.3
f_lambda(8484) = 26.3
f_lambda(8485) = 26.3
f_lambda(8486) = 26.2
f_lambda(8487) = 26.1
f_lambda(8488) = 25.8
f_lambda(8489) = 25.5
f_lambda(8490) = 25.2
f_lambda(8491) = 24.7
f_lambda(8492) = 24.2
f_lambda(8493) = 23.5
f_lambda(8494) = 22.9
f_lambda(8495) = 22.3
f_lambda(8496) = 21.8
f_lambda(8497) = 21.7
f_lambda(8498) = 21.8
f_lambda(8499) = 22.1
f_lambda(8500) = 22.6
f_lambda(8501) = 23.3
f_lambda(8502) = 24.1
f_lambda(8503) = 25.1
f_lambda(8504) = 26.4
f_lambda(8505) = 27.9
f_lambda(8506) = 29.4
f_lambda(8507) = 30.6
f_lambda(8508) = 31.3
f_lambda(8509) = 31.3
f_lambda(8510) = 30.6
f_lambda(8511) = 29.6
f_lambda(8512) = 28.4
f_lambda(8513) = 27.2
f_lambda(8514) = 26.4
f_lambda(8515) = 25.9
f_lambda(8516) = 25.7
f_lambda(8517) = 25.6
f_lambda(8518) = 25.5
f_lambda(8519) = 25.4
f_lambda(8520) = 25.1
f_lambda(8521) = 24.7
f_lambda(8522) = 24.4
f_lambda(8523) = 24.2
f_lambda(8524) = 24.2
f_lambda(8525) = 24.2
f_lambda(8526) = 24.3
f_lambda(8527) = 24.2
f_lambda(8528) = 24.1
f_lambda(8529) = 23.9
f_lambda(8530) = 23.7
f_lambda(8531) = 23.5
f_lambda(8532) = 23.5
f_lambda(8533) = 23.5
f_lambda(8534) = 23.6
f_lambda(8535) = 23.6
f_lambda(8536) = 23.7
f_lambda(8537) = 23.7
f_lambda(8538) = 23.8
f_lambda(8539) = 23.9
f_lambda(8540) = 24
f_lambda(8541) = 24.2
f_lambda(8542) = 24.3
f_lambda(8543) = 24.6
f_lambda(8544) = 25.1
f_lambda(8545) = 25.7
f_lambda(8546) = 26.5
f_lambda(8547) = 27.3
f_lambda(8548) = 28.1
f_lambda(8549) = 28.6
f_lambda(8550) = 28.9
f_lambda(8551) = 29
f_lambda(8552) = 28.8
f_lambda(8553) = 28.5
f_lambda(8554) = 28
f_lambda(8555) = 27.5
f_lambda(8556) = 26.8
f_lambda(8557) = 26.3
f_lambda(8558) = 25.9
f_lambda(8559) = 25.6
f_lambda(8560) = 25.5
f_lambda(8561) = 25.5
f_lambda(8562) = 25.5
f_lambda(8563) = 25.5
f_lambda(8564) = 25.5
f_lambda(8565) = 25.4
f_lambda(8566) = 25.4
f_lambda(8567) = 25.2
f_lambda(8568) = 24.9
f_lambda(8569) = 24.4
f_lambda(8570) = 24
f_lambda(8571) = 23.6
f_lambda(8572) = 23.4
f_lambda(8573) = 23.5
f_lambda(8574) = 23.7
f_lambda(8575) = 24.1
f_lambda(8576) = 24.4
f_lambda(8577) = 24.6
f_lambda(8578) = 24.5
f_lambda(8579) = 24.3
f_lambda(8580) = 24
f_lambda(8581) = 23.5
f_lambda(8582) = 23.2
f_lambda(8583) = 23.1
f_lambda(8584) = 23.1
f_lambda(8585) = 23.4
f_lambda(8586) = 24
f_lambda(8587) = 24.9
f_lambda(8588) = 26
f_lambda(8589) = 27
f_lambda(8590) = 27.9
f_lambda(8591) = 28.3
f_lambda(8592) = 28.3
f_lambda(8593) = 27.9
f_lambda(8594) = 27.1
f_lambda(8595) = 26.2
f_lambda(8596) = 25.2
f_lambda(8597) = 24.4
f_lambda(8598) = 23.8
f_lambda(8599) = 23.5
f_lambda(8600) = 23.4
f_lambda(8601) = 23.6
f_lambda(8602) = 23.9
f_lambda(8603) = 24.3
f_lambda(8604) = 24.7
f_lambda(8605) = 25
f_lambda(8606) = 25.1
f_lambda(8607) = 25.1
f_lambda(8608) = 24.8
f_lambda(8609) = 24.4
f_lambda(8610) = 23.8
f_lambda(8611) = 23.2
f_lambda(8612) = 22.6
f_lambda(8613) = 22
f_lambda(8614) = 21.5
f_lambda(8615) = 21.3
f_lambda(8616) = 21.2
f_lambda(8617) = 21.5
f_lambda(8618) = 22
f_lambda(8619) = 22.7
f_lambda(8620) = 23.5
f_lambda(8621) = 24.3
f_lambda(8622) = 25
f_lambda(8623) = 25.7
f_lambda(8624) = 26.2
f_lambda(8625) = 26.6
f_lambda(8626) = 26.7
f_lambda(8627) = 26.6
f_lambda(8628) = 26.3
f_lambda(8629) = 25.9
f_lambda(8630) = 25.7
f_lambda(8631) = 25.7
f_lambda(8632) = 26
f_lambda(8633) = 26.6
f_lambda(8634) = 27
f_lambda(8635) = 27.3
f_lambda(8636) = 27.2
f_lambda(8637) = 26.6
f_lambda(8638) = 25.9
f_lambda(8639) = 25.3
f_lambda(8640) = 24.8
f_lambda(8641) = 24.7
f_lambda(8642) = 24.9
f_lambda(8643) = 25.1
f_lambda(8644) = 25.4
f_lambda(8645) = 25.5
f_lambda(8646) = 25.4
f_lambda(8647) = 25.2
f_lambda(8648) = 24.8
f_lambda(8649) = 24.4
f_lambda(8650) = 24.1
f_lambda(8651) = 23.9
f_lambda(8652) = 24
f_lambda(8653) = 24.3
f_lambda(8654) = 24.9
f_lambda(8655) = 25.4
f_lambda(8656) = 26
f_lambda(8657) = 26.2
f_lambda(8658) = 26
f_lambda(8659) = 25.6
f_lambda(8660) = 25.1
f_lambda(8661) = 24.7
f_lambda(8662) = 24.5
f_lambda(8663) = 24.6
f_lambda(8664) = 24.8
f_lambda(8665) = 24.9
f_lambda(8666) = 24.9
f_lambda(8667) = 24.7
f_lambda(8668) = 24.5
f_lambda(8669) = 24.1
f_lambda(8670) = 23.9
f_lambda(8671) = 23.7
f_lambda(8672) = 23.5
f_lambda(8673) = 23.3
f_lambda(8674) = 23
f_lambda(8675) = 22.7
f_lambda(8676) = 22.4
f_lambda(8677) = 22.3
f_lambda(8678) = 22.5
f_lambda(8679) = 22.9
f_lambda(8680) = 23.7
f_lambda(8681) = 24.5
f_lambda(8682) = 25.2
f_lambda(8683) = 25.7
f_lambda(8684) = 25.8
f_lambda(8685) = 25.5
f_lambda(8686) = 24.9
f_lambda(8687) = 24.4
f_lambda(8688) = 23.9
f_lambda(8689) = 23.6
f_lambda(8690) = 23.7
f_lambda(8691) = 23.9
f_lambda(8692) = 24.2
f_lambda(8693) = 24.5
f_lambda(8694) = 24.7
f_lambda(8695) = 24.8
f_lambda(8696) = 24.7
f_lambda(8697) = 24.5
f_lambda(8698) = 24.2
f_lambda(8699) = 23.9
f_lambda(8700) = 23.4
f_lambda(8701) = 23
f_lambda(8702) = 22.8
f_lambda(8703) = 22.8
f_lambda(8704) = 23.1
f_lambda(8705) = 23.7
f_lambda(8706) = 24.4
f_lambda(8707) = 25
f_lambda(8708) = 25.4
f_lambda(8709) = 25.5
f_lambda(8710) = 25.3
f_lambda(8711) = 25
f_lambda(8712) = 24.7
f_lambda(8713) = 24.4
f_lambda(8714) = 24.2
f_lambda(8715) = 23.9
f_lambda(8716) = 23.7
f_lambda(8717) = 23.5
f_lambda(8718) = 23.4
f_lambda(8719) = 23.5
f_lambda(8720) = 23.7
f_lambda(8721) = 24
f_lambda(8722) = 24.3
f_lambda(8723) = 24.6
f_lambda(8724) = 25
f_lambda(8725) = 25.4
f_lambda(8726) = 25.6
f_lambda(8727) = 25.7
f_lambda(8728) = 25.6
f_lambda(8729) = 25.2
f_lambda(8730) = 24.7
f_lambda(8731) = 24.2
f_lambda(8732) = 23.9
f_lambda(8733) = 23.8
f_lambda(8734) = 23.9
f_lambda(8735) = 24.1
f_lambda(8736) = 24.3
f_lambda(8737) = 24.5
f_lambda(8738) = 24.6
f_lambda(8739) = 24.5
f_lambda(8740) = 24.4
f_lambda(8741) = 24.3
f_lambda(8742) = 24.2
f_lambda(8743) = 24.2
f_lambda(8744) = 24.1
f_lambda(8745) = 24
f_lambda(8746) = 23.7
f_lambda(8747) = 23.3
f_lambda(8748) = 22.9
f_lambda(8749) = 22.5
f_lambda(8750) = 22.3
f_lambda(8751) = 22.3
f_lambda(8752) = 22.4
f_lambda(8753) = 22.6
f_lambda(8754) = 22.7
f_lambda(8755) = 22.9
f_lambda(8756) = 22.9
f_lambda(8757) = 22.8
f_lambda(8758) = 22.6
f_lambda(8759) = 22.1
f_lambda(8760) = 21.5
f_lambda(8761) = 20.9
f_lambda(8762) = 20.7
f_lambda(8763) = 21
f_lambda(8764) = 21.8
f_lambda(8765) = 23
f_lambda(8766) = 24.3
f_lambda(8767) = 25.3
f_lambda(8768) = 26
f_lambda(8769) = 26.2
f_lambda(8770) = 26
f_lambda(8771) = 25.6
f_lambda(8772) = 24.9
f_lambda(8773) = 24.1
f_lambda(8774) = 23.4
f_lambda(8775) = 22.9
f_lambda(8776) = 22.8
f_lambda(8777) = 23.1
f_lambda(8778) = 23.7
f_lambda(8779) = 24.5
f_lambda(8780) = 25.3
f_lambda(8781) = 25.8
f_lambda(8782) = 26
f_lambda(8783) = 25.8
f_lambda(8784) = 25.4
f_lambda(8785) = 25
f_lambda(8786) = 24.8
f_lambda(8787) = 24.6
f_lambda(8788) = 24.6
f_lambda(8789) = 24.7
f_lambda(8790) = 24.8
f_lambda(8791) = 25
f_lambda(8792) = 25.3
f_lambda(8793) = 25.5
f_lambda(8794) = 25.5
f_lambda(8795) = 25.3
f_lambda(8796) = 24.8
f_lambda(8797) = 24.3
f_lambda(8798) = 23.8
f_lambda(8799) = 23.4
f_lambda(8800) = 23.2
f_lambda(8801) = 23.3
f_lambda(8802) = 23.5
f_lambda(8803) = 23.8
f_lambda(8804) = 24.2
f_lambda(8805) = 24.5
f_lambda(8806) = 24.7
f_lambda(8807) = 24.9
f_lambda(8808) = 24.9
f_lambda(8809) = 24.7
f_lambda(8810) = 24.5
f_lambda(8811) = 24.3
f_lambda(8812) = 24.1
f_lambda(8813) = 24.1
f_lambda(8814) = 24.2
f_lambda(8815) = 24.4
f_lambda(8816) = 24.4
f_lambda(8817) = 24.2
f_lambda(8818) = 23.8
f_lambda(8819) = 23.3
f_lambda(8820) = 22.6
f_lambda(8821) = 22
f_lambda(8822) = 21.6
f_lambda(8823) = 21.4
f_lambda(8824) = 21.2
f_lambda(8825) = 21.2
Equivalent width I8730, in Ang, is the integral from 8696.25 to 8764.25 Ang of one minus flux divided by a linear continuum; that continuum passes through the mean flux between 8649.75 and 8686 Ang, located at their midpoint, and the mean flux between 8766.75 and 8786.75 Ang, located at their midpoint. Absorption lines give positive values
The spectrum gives 2.5 Ang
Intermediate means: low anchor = 24.4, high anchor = 24.8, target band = 23.7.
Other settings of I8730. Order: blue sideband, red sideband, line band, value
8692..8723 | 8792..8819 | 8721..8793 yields 0.6 Ang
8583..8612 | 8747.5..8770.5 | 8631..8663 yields -1.3 Ang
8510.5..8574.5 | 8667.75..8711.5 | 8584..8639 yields -0.5 Ang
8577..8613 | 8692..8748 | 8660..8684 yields 0.4 Ang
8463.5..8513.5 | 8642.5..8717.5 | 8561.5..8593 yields 0.5 Ang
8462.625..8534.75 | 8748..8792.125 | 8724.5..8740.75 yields -0.4 Ang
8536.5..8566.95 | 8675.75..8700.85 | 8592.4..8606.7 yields 0.3 Ang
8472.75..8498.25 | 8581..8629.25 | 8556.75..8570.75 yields -0.3 Ang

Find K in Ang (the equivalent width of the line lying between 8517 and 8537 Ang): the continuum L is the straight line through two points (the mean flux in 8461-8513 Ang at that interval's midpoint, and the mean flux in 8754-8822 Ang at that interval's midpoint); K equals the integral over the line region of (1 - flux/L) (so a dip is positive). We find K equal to 1.2 Ang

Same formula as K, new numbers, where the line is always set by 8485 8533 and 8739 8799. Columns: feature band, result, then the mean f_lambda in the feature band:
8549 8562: -1.10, 27.2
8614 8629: 0.30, 24.2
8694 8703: 0.15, 23.9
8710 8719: 0.03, 24.1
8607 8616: 0.65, 23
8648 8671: -0.25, 24.8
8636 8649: -0.39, 25.3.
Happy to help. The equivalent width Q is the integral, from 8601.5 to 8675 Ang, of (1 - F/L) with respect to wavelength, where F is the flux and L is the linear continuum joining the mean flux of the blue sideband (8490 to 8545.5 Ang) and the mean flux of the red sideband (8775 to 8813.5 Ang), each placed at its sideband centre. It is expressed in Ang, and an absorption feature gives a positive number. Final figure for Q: 0.3 Ang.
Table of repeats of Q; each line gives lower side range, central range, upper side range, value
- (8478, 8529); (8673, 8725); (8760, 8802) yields 1.2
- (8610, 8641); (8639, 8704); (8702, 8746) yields 0.5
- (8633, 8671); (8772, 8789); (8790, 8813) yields 0.0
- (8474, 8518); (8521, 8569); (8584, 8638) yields 0.2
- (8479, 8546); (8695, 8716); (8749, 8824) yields 0.0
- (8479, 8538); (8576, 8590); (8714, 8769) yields 0.2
